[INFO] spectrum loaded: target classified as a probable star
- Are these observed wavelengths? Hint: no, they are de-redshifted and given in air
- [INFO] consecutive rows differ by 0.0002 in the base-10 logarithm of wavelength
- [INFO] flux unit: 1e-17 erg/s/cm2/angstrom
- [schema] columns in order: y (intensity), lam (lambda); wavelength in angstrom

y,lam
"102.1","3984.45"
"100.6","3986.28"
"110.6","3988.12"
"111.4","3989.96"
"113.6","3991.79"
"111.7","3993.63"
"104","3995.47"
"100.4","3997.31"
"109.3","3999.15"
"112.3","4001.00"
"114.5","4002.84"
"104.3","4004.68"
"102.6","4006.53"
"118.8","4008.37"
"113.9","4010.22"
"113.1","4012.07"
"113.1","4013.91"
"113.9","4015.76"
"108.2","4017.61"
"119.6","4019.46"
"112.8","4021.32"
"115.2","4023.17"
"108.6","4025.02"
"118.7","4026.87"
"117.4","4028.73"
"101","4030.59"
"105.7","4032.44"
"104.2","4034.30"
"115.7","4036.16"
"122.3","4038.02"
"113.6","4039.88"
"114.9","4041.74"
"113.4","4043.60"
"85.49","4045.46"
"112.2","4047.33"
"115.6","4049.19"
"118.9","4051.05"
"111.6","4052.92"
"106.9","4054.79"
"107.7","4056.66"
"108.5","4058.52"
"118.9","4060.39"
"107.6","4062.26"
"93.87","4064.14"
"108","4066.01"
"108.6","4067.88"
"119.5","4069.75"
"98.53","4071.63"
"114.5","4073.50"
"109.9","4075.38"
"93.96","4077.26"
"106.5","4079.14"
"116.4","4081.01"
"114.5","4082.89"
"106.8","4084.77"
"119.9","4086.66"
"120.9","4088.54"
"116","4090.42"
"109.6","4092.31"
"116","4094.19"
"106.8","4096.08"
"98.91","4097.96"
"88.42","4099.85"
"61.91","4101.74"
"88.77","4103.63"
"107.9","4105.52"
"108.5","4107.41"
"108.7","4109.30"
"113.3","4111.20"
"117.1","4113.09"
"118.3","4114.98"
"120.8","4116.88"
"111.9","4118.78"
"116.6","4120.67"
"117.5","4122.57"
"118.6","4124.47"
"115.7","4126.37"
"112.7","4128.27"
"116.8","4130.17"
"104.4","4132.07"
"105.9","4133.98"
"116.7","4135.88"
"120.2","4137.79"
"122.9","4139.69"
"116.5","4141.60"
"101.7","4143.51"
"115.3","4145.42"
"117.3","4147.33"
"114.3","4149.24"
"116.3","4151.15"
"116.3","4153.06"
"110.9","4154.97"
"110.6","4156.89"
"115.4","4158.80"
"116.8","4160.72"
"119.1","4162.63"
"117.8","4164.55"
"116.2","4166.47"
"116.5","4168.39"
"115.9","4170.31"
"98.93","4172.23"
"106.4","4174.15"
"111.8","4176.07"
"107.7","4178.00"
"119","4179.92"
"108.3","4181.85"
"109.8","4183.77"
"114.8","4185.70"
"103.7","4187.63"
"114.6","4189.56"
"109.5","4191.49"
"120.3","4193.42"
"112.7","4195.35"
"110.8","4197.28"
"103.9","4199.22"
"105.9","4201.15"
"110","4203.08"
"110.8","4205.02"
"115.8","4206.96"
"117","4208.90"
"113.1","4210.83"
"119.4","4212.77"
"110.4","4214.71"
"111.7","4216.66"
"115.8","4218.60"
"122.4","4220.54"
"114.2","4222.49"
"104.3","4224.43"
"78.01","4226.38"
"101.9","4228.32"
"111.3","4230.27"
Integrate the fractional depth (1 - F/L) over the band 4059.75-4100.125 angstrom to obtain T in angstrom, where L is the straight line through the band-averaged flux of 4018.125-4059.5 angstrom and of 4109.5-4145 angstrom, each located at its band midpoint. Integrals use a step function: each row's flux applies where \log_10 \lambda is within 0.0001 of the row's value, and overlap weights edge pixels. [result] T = 1.4 angstrom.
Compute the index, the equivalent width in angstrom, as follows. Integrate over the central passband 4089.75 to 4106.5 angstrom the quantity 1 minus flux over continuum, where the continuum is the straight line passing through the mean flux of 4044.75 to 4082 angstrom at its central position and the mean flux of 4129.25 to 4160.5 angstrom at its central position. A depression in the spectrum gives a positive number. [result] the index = 1.75 angstrom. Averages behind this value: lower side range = 108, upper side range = 114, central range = 99.1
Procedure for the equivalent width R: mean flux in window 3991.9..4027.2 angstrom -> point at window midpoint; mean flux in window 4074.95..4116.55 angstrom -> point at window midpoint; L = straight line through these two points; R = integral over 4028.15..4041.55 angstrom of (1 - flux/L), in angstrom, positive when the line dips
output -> -0.2 angstrom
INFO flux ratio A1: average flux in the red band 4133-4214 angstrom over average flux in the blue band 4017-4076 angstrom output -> 1.02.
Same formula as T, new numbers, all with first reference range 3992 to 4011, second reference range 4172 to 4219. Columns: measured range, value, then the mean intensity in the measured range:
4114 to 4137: -0.84 angstrom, 115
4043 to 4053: 0.05 angstrom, 109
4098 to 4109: 1.76 angstrom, 92.8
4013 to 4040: -0.76 angstrom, 113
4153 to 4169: -0.63 angstrom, 115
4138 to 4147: -0.32 angstrom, 115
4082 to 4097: -0.48 angstrom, 114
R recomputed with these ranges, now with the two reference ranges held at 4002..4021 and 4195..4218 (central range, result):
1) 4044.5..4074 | 0.96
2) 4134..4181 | -0.88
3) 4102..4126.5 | 0.20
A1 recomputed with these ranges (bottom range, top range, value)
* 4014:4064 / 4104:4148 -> 1.02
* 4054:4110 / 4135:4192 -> 1.07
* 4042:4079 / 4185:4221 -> 1.04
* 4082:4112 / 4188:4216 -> 1.07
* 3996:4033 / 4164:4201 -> 1.00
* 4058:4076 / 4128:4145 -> 1.04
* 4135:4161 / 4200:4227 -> 0.97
